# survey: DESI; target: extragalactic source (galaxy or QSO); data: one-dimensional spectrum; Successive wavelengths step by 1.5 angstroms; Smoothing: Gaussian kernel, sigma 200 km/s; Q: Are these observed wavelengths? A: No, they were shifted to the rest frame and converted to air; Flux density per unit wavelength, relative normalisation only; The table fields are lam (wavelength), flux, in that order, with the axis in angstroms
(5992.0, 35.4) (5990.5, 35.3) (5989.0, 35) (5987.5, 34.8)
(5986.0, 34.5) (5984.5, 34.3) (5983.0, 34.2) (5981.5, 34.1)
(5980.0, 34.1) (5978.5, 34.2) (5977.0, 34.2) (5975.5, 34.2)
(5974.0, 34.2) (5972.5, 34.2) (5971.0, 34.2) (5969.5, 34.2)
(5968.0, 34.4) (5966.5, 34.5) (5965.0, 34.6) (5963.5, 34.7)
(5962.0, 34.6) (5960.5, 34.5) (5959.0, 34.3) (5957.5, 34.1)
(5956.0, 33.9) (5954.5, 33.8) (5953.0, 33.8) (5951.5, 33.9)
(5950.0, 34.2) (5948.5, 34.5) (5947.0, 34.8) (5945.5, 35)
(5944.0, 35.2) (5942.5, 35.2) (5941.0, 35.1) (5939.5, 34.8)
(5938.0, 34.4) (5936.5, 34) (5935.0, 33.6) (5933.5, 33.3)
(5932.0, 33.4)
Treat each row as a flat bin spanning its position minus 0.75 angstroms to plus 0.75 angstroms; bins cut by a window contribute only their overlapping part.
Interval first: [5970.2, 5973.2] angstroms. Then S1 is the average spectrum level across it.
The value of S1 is 34.2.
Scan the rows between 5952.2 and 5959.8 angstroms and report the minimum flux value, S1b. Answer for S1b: 33.8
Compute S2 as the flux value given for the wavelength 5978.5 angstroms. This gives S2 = 34.2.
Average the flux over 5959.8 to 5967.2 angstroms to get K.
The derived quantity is 34.6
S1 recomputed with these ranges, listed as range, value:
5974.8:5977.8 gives 34.2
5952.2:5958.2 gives 33.9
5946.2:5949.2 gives 34.7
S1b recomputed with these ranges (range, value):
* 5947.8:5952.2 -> 33.9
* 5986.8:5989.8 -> 34.8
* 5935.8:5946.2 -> 34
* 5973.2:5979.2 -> 34.2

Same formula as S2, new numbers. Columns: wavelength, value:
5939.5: 34.8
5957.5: 34.1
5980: 34.1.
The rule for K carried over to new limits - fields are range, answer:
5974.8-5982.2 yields 34.2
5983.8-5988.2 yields 34.5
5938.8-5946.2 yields 35.1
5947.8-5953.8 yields 34.1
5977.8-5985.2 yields 34.2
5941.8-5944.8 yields 35.2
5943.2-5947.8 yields 35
